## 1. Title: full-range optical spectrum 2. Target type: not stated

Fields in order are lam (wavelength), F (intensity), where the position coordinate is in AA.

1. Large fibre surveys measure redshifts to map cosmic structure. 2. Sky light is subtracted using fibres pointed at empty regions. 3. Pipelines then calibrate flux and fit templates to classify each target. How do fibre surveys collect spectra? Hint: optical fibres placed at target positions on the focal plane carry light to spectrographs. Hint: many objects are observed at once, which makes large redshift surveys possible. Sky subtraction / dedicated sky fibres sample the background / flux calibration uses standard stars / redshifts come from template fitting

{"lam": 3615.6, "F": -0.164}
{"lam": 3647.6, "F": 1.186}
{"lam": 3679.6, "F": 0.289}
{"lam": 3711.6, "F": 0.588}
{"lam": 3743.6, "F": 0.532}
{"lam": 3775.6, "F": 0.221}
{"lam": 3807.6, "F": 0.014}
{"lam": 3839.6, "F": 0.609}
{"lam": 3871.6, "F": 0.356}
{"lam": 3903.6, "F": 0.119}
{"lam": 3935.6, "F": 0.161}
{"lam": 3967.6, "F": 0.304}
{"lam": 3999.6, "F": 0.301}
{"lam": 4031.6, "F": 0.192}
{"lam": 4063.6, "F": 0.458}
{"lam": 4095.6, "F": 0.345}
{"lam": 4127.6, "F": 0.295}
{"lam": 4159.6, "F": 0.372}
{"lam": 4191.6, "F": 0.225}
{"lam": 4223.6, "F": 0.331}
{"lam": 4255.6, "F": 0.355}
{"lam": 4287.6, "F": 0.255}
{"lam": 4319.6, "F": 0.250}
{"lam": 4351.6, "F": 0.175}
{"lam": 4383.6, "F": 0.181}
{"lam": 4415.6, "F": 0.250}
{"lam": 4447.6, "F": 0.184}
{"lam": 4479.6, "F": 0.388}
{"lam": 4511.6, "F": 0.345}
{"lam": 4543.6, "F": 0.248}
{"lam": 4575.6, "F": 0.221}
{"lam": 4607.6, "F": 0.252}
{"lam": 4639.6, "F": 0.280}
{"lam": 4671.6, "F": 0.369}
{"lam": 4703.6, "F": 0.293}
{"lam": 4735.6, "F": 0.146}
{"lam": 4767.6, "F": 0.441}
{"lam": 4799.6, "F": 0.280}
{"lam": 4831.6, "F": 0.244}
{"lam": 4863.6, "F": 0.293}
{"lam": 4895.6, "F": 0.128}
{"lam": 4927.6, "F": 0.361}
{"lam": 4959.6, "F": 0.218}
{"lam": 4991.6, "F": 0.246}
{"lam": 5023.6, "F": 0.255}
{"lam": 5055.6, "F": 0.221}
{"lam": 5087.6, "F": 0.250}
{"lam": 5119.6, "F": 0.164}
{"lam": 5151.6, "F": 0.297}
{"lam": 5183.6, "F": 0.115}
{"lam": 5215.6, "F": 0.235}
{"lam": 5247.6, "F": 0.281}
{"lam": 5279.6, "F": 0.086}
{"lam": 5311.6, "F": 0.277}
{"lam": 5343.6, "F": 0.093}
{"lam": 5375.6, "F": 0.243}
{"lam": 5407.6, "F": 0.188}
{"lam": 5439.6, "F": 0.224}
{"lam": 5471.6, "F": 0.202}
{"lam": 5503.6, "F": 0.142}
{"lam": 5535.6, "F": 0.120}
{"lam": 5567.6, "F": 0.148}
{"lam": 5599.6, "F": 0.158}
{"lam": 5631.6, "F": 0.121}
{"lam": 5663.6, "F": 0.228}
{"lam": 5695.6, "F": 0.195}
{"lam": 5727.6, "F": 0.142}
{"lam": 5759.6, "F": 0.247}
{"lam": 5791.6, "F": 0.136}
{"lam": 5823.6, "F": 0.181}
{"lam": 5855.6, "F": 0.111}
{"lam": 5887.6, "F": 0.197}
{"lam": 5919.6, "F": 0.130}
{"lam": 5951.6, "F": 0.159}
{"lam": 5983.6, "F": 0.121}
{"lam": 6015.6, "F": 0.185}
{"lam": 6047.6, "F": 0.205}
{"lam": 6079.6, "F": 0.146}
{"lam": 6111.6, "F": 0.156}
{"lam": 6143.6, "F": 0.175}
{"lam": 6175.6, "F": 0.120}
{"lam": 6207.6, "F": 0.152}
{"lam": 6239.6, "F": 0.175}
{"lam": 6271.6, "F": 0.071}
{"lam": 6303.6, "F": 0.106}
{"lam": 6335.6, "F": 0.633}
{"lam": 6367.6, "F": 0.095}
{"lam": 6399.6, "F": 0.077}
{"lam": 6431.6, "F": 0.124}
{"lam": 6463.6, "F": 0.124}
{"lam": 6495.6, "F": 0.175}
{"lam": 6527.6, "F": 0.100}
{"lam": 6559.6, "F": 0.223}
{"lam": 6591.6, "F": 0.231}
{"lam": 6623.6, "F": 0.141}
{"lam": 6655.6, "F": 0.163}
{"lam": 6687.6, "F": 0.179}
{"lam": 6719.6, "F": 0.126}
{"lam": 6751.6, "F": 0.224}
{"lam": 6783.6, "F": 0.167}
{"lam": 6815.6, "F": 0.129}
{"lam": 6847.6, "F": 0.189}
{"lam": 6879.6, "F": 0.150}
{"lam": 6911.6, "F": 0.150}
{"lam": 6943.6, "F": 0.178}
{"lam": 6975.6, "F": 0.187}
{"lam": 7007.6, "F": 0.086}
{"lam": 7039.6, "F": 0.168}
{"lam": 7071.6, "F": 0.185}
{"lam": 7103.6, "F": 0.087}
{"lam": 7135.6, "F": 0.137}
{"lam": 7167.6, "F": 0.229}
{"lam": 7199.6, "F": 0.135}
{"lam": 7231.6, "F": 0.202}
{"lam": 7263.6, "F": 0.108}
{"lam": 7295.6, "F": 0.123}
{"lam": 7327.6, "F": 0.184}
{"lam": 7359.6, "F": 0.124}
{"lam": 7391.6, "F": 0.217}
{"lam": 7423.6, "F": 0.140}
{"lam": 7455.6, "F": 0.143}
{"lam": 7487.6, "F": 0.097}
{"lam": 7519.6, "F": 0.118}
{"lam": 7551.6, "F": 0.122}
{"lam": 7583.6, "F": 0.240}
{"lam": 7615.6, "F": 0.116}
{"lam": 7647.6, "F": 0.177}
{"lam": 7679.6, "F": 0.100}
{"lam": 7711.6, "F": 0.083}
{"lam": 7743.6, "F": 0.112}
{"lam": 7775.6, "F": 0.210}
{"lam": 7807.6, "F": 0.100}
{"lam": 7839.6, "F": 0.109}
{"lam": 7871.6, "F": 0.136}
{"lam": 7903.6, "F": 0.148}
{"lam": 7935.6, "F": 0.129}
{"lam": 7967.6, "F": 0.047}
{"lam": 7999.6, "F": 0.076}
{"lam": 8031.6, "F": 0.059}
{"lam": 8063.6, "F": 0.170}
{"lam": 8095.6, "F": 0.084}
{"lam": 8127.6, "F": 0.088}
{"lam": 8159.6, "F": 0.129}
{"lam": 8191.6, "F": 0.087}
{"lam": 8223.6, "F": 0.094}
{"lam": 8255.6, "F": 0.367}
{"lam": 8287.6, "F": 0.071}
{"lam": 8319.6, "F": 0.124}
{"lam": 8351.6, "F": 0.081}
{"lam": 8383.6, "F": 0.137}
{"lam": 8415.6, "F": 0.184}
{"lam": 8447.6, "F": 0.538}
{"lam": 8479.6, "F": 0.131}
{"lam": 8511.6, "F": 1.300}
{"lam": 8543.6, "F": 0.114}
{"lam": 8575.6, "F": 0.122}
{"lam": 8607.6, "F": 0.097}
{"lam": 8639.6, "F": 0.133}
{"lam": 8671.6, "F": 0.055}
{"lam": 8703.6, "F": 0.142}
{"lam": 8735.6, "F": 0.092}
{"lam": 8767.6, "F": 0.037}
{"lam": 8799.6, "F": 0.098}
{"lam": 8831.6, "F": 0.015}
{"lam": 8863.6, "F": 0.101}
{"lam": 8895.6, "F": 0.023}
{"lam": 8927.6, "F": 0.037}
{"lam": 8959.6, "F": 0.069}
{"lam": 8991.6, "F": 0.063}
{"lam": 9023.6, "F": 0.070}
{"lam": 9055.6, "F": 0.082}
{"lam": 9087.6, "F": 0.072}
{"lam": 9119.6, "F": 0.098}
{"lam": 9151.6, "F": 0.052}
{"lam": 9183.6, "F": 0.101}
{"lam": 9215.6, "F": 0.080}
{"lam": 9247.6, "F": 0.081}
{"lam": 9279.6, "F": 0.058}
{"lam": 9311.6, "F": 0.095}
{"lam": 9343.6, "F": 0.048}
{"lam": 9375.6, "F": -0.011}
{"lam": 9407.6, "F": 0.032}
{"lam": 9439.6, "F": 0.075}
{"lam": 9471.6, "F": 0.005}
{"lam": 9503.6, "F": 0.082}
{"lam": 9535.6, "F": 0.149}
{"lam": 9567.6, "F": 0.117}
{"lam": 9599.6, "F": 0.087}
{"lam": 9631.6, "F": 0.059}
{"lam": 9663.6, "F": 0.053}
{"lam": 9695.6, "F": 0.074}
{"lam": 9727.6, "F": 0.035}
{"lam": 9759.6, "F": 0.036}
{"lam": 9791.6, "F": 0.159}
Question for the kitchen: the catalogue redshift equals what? 0.700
